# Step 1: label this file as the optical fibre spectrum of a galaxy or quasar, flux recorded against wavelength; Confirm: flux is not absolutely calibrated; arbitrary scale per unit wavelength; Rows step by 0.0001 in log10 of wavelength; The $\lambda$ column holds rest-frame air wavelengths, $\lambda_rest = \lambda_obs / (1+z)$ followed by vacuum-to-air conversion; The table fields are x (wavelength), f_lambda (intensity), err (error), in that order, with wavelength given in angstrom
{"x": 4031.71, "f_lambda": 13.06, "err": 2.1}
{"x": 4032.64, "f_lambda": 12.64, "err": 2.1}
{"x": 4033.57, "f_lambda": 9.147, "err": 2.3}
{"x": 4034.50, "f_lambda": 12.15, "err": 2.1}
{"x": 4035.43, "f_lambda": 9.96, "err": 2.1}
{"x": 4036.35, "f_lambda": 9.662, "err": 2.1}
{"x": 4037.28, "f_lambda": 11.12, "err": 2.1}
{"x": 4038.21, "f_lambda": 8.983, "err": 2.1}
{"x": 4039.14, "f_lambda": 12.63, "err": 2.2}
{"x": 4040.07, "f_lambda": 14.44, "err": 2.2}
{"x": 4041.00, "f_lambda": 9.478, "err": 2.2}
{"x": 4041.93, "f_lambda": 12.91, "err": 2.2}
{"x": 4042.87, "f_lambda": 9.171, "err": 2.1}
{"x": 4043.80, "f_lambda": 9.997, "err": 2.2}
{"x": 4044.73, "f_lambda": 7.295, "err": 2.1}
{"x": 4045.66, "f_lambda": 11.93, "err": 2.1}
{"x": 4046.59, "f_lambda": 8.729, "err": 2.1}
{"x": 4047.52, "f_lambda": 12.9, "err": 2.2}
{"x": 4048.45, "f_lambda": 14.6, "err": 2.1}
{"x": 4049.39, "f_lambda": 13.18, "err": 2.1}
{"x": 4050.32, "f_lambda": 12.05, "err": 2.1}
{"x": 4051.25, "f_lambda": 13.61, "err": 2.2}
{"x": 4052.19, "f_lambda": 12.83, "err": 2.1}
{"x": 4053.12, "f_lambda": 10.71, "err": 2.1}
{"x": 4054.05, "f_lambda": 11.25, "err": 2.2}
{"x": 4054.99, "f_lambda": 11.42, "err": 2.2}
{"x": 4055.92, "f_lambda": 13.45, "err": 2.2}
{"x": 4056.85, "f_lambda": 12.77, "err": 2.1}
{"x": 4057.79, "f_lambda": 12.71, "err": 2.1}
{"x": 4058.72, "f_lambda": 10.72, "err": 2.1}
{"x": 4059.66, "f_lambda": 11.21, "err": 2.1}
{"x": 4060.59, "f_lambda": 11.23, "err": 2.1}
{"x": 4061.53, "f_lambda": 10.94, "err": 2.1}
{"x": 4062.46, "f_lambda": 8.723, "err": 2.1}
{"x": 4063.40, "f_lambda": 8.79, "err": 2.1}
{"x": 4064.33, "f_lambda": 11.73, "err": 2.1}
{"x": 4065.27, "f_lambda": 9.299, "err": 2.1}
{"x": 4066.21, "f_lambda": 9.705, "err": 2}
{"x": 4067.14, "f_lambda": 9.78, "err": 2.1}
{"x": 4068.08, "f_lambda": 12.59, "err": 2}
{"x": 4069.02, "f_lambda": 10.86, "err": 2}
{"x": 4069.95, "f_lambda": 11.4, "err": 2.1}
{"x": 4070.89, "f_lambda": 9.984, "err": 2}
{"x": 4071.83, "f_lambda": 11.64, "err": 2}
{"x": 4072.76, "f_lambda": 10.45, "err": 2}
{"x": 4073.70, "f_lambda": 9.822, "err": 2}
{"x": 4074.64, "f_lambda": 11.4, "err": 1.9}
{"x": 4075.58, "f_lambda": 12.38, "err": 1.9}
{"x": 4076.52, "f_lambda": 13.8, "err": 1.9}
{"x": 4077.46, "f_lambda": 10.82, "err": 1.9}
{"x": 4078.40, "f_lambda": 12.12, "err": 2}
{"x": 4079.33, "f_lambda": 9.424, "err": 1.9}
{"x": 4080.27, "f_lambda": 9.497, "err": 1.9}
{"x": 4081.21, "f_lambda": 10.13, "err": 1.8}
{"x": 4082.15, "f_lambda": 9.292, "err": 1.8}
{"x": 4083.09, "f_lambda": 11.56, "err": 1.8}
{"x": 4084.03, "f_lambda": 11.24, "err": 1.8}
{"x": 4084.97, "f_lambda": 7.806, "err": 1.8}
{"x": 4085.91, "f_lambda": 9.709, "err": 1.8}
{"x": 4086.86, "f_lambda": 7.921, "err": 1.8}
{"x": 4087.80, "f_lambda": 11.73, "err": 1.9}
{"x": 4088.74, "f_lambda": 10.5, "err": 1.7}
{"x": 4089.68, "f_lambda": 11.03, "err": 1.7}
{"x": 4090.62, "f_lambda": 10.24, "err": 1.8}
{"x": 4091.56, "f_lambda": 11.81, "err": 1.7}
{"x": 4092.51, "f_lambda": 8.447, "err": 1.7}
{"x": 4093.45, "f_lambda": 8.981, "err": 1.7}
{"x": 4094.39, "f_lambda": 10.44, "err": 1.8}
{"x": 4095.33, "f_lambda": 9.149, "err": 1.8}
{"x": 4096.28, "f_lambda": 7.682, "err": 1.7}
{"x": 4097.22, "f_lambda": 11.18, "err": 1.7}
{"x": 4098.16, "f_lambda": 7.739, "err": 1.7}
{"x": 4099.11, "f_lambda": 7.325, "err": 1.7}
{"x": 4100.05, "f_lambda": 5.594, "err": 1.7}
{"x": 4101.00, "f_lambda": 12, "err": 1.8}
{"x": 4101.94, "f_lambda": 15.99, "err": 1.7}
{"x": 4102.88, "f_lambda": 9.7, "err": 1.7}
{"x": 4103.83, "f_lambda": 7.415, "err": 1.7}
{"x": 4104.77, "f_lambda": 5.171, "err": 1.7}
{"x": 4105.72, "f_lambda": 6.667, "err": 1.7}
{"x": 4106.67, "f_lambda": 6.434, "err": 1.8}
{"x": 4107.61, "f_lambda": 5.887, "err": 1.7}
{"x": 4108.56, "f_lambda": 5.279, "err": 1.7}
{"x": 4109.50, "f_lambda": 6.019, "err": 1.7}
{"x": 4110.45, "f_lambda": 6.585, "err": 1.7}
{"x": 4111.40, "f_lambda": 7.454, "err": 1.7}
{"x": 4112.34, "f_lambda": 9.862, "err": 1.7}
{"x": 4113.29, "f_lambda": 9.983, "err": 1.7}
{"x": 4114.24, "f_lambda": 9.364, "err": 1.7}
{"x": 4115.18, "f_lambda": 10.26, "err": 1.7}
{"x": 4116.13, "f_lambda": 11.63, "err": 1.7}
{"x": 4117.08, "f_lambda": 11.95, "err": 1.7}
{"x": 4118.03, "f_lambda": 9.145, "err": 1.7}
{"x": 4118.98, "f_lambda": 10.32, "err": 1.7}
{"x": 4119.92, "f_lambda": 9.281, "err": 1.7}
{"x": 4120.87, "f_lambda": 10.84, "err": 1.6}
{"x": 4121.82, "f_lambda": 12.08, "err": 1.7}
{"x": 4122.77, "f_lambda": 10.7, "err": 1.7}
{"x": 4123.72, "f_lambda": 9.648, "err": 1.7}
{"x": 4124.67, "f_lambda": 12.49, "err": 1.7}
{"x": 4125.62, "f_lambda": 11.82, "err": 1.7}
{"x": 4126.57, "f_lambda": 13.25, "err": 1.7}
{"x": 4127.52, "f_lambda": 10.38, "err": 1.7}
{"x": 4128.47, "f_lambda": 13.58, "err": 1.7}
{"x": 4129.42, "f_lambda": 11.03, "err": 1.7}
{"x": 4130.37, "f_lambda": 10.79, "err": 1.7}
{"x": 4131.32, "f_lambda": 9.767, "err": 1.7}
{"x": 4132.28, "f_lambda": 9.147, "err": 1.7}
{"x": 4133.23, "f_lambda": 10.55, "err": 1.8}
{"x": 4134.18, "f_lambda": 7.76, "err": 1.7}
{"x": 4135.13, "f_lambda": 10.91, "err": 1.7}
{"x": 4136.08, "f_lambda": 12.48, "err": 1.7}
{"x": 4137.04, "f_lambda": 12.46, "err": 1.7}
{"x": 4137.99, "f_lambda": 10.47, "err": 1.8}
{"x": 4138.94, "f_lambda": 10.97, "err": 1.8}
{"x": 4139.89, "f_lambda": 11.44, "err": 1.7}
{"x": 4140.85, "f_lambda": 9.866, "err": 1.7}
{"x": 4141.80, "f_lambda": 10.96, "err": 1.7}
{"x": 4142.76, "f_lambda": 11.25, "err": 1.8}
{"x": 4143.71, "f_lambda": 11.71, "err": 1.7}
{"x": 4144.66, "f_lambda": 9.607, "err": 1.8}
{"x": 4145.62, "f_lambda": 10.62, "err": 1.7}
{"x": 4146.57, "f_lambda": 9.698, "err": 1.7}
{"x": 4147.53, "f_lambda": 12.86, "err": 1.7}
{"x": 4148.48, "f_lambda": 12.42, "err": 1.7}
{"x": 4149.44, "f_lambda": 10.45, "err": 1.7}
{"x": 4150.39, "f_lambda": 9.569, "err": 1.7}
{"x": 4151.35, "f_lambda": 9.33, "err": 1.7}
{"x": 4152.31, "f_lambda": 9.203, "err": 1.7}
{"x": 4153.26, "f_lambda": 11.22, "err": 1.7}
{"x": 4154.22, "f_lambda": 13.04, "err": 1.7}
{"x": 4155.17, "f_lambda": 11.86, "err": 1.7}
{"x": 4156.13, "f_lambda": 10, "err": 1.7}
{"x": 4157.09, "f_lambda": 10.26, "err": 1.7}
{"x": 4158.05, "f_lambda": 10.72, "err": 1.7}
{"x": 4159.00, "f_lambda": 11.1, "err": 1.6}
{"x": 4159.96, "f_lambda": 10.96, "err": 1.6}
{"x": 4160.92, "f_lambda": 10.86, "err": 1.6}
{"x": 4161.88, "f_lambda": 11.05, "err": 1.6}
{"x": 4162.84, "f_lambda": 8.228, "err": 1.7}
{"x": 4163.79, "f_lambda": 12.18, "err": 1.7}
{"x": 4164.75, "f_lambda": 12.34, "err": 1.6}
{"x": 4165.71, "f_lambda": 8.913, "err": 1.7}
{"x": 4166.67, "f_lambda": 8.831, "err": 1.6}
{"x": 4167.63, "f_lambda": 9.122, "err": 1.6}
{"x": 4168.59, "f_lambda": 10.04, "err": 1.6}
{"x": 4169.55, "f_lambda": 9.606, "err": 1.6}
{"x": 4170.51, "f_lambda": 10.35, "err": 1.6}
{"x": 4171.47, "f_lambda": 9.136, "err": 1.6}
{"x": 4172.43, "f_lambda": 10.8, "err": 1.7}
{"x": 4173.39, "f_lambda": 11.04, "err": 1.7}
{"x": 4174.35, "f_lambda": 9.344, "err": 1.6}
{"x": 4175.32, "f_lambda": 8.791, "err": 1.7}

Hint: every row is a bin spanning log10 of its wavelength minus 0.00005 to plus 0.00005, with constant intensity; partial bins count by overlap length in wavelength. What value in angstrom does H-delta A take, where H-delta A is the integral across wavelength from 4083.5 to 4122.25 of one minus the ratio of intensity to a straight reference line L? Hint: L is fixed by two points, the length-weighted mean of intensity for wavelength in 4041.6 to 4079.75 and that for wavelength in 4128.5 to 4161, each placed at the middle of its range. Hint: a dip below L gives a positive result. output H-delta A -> 6.3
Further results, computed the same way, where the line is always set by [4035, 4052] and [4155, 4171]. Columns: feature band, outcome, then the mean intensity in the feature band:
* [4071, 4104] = 2.27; 10.2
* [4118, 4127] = -0.31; 11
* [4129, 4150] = -0.49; 10.8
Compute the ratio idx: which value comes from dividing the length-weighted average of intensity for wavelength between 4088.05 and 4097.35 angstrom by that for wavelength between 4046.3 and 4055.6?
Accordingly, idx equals 0.8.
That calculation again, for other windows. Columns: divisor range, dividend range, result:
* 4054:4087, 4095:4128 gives 0.86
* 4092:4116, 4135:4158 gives 1.29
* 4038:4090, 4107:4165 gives 0.95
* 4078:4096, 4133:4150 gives 1.09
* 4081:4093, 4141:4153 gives 1.05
